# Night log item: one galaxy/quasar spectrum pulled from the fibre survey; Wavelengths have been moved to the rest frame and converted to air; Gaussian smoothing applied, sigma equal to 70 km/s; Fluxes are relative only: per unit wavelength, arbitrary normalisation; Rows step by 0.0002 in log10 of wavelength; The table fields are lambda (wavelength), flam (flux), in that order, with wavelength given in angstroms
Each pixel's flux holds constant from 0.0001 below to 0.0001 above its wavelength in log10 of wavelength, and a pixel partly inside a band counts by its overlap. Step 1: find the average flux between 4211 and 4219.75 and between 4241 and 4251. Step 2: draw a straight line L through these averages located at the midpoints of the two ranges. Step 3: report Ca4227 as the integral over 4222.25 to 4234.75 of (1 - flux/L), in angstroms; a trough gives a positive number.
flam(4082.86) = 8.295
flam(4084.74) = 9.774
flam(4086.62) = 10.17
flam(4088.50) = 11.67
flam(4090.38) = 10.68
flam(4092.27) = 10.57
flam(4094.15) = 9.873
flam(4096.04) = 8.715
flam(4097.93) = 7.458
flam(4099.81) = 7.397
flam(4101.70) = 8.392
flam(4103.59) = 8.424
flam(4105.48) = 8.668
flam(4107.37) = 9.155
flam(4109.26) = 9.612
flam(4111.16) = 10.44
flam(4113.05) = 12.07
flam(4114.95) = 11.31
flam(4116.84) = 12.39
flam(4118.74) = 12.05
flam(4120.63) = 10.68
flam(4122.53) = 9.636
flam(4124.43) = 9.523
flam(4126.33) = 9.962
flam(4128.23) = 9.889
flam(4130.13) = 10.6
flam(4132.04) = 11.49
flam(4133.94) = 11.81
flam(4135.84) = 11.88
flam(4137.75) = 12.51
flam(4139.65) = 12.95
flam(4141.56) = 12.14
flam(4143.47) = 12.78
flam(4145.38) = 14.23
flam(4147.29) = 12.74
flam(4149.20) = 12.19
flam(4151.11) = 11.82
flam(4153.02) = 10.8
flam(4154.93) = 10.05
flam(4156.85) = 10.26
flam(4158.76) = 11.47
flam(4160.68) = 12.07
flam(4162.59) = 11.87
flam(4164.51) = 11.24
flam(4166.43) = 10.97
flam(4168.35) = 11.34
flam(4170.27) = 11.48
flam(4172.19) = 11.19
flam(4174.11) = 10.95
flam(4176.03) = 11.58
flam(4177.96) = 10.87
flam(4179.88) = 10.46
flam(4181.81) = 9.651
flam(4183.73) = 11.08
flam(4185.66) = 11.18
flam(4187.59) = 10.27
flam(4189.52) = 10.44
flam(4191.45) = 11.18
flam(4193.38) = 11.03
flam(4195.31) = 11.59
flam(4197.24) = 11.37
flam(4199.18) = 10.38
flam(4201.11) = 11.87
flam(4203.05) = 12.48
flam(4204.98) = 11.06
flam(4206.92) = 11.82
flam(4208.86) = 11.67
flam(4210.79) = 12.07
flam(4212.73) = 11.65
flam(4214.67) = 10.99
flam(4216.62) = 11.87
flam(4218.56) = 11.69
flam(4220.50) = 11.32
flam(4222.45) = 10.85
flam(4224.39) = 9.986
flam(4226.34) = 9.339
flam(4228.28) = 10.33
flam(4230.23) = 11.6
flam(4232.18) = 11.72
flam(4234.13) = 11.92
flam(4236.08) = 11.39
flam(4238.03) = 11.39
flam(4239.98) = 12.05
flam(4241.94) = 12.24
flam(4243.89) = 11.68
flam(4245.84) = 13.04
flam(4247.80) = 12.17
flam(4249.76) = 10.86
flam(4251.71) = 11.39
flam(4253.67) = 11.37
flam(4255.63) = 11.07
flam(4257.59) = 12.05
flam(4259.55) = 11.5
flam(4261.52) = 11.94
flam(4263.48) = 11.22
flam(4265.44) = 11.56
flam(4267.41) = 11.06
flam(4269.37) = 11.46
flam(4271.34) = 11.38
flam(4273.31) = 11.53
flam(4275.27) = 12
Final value 1.0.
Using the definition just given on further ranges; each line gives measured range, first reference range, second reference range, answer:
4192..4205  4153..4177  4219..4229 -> -0.8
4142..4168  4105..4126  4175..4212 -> -2.1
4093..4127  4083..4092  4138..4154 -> 4.3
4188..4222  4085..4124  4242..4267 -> -1.0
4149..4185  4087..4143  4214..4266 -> -0.8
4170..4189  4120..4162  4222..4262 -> 1.0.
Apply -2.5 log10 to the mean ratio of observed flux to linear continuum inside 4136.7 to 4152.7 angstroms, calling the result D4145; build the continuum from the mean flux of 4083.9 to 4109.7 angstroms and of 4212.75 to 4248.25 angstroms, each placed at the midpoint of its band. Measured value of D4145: -0.24 mag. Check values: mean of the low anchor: 9.32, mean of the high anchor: 11.4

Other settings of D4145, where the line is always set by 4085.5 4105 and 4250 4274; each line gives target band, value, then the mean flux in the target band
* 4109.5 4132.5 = -0.12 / 10.8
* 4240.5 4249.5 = -0.09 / 12.1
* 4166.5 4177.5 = -0.10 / 11.3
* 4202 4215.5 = -0.09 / 11.7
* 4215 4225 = -0.03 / 11.2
